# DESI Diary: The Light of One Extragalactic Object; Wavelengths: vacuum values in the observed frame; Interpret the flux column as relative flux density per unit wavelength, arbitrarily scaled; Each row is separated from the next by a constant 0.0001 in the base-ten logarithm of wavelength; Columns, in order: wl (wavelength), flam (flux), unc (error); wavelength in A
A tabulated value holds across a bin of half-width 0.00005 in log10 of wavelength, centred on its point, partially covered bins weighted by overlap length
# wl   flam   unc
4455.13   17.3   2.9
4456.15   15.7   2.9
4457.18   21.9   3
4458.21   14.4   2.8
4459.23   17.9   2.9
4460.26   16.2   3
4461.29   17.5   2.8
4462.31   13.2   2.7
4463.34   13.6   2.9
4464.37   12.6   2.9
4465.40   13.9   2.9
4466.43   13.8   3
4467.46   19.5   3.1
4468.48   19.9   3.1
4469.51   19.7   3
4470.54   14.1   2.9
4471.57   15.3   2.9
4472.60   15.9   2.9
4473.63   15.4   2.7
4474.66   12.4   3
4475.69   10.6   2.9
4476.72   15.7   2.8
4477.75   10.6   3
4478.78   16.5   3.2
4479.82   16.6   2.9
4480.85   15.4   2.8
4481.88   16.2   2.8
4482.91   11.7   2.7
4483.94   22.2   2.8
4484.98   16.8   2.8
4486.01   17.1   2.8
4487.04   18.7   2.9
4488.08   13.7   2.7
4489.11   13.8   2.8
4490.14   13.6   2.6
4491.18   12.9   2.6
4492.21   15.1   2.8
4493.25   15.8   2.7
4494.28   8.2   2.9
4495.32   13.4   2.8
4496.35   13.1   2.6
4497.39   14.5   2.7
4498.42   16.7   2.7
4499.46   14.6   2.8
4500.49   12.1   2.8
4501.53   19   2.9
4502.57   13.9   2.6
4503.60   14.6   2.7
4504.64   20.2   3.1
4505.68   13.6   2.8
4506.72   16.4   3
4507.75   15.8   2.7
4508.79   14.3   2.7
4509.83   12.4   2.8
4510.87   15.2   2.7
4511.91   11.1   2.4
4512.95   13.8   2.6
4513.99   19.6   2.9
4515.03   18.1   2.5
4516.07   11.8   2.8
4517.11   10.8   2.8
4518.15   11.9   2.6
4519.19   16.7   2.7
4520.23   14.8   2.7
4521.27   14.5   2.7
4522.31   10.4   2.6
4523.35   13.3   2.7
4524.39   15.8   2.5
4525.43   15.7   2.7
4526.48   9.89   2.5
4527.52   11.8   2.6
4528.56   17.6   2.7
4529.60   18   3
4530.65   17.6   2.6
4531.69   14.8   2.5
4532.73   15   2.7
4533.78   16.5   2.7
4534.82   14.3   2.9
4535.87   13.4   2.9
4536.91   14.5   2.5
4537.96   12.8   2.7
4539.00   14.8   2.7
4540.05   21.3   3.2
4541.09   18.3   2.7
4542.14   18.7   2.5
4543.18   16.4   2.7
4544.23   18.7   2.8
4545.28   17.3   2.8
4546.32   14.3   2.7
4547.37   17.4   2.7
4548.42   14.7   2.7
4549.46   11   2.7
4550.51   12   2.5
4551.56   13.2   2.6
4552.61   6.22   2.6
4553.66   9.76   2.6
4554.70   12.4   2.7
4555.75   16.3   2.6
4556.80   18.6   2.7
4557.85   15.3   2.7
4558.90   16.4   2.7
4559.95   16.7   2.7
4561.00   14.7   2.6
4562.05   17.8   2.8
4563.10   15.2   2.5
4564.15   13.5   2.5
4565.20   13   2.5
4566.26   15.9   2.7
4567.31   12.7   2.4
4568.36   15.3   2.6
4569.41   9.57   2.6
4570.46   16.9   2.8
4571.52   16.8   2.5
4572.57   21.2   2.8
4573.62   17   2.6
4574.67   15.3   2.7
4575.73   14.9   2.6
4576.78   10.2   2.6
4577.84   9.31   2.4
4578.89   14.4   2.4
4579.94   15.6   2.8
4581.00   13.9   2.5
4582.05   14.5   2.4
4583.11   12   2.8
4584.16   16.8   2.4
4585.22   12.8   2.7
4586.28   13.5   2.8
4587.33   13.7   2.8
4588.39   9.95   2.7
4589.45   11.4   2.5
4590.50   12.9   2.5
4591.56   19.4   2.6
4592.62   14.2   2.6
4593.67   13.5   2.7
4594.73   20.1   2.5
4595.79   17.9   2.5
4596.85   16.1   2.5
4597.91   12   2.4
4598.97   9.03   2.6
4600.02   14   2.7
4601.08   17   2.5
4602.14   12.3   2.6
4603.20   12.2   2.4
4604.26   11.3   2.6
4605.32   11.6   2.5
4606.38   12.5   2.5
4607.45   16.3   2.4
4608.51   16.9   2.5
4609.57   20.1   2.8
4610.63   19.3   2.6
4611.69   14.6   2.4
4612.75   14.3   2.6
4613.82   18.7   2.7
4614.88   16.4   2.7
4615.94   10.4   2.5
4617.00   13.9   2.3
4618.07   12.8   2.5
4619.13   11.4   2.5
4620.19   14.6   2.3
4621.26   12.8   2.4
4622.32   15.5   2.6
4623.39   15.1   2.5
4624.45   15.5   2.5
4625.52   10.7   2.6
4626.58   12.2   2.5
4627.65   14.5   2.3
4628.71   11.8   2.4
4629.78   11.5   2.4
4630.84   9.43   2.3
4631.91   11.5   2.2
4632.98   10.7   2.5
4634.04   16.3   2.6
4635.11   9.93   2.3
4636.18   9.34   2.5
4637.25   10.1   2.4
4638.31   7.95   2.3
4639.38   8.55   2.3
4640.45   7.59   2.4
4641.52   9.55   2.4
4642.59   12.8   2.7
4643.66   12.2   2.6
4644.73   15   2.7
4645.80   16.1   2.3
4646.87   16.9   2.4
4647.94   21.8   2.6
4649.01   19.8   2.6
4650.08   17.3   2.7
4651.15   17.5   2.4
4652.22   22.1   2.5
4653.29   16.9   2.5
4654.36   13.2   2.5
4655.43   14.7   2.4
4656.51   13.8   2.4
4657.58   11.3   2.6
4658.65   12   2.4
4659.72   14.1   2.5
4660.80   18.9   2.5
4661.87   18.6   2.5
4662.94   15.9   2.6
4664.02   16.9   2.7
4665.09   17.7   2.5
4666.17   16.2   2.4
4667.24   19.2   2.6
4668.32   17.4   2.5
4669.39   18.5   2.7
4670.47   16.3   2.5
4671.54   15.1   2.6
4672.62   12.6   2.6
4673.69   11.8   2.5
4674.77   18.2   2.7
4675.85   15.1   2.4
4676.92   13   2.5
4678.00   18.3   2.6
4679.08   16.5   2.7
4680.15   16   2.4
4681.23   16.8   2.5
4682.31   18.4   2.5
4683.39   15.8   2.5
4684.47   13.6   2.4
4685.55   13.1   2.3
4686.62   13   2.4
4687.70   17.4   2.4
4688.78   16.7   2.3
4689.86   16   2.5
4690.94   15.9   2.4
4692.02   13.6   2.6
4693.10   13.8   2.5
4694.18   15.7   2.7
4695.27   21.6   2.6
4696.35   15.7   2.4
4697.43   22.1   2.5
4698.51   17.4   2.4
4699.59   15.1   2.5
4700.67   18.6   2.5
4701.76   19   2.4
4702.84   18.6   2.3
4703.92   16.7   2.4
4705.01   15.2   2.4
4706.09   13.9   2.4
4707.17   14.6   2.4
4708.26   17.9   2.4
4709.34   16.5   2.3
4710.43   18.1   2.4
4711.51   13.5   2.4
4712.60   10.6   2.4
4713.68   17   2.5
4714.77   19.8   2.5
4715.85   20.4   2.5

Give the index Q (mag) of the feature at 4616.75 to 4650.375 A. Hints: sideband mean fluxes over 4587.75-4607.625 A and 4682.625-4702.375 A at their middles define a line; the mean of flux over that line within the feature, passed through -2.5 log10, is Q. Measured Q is 0.15 mag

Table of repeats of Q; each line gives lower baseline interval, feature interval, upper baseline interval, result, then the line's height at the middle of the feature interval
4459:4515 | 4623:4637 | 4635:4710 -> 0.26 mag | 15.5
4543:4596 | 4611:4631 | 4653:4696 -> 0.11 mag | 15.1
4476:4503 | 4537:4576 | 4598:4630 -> -0.06 mag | 14.4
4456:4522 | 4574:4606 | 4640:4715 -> 0.14 mag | 15.6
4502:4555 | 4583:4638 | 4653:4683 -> 0.12 mag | 15.3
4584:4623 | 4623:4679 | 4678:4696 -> 0.06 mag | 15.3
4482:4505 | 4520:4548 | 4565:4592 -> -0.06 mag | 14.6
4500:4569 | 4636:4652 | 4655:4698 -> 0.14 mag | 15.7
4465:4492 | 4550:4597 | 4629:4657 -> 0.00 mag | 14.4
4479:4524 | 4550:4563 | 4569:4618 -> 0.03 mag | 14.6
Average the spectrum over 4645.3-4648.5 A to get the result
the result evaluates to 18.3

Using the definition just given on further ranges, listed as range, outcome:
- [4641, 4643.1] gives 11.2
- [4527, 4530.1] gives 15.8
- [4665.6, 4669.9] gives 17.8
